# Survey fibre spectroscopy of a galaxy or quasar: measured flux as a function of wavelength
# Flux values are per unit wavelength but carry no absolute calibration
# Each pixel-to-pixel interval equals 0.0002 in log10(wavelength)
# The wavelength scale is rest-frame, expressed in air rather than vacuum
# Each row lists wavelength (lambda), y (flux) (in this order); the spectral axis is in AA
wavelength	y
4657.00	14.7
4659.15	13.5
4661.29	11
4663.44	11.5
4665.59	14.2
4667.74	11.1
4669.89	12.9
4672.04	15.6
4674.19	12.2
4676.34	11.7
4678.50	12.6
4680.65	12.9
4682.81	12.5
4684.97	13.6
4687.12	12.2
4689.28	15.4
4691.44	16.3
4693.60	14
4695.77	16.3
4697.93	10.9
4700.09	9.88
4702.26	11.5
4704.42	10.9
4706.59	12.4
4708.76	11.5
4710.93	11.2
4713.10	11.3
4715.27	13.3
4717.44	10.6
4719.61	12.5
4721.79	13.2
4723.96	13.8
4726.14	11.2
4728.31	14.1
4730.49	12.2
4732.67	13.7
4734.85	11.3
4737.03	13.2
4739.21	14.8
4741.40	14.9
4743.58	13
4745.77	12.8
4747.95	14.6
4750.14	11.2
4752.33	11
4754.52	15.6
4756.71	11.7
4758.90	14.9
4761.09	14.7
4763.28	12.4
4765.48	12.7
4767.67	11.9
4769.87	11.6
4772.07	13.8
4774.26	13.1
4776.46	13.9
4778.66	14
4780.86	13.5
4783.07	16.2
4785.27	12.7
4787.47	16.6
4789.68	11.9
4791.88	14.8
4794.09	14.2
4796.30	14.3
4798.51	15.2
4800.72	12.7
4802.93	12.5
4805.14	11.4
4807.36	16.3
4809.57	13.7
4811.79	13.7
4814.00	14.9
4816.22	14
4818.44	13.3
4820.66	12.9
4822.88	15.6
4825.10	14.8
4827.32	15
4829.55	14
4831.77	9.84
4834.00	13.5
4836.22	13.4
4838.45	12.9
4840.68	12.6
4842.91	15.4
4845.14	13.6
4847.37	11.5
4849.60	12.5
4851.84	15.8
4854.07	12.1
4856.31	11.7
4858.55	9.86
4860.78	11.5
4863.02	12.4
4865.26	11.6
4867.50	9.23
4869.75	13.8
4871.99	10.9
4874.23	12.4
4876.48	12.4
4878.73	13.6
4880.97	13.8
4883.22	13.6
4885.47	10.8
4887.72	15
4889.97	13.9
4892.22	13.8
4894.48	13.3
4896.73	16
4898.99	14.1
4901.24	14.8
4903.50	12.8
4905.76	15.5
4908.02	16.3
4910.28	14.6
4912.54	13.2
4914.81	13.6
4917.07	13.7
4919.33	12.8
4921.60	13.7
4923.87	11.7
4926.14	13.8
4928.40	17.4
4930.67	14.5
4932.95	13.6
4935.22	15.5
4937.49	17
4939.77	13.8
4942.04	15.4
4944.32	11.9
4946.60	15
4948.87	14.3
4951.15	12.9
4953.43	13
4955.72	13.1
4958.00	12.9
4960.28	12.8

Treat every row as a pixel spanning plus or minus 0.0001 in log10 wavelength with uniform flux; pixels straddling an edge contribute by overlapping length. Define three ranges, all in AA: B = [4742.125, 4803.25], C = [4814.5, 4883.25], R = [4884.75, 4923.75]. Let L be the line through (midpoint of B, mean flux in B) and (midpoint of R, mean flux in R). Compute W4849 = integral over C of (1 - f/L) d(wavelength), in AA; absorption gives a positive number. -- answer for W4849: 4.4 AA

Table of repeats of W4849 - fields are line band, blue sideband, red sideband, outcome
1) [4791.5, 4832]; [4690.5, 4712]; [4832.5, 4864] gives -4.0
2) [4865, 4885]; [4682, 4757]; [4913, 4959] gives 1.9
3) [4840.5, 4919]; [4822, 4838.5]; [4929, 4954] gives 4.3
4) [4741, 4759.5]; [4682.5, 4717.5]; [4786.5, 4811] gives 0.1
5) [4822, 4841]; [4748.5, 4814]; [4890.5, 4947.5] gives 0.4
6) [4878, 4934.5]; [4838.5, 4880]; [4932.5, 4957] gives -2.8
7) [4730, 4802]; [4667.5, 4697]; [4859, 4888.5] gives -2.7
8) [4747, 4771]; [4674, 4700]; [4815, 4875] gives 0.3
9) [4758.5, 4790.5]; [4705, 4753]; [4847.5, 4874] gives -3.1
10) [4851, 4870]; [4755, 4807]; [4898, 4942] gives 2.9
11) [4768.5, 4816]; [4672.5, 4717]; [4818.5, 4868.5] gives -4.1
